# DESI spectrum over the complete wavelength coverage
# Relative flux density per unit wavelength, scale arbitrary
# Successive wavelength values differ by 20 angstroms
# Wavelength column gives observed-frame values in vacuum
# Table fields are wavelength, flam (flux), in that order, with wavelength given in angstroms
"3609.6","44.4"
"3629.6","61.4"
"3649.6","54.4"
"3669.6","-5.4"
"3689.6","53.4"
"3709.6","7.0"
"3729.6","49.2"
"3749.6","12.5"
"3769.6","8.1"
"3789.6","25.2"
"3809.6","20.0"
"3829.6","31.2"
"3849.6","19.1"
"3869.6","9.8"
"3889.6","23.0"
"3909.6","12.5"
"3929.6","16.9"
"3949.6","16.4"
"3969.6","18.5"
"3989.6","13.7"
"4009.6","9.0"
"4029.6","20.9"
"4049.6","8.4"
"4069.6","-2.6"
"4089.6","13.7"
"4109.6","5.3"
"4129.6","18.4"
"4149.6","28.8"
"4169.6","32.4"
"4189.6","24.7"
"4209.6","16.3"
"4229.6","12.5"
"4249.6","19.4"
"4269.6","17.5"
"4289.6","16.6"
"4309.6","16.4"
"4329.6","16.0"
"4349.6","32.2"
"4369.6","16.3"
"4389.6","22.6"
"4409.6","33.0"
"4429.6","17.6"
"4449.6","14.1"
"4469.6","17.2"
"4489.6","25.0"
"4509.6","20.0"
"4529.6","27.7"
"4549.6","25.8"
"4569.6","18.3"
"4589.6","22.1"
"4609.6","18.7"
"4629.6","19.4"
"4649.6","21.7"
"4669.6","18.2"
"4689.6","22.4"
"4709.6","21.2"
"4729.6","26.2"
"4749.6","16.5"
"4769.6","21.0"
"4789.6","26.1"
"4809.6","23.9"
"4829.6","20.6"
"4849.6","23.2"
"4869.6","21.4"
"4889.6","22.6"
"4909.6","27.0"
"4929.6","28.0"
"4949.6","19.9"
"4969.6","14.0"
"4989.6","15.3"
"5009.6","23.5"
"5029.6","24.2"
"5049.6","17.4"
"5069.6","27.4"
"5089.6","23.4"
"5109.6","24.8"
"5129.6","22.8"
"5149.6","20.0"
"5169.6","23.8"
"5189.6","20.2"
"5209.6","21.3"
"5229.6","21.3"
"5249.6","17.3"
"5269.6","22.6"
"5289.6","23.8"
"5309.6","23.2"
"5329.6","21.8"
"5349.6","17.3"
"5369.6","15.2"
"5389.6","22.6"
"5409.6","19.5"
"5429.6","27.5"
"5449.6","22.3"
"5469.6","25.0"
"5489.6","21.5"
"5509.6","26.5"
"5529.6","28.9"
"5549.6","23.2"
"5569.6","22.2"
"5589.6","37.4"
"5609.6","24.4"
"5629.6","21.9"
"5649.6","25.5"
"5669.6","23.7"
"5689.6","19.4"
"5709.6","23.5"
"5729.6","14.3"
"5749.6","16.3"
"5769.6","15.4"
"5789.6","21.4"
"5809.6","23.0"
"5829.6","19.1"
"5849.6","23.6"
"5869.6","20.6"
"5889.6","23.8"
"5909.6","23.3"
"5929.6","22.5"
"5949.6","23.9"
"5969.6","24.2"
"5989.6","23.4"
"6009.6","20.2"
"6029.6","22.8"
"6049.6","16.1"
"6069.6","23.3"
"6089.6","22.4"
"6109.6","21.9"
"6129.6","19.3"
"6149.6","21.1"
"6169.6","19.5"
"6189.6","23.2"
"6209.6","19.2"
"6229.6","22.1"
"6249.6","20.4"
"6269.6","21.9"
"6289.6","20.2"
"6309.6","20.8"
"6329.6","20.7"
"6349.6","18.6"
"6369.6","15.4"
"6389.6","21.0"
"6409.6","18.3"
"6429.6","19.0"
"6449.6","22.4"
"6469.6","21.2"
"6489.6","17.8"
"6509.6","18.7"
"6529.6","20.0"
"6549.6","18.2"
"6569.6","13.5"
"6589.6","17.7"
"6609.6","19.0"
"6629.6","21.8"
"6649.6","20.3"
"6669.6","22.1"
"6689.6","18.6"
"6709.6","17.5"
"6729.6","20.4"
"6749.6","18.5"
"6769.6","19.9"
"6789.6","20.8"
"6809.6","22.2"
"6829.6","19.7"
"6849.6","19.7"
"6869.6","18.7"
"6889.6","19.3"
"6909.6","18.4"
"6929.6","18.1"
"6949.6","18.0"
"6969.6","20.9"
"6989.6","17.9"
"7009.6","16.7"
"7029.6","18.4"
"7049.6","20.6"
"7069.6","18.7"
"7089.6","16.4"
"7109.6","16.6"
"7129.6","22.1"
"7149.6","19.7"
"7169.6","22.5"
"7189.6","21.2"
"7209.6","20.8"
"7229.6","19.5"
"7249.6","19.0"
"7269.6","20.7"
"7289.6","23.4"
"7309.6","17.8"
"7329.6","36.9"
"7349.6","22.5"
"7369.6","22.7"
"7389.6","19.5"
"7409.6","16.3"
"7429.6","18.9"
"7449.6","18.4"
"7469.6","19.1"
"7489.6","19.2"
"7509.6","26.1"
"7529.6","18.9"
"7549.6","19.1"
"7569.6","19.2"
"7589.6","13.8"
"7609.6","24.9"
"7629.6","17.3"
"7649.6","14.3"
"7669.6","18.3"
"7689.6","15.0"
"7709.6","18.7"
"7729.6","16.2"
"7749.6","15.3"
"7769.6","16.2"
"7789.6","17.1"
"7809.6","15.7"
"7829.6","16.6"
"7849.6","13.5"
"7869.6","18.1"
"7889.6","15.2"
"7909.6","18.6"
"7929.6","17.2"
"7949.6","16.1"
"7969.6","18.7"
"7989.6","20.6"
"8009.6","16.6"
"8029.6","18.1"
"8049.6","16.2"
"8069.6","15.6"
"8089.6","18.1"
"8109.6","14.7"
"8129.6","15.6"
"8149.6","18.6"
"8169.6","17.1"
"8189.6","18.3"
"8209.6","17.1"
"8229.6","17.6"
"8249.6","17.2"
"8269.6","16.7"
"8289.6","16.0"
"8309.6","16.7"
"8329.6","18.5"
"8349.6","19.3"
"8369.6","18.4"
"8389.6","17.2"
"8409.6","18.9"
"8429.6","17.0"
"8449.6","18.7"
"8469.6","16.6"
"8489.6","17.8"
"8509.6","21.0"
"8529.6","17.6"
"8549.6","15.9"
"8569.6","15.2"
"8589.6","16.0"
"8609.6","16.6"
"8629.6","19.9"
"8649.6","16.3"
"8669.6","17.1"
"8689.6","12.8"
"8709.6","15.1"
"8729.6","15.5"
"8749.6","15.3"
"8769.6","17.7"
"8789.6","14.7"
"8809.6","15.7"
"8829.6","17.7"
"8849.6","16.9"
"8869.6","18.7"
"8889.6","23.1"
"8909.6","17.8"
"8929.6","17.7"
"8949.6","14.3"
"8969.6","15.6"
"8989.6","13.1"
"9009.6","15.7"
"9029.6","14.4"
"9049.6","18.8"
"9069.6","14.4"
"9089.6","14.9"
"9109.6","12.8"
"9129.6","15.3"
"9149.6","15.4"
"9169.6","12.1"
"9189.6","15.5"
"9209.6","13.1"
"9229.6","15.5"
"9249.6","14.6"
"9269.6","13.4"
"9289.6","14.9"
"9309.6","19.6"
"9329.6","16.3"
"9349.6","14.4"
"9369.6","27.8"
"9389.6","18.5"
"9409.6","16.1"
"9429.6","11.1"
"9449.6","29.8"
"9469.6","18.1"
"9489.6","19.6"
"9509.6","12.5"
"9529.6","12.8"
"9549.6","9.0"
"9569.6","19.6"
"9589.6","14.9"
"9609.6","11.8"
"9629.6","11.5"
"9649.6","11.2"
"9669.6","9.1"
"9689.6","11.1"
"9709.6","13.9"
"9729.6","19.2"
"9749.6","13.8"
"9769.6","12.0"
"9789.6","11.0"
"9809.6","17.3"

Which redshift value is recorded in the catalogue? 0.116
